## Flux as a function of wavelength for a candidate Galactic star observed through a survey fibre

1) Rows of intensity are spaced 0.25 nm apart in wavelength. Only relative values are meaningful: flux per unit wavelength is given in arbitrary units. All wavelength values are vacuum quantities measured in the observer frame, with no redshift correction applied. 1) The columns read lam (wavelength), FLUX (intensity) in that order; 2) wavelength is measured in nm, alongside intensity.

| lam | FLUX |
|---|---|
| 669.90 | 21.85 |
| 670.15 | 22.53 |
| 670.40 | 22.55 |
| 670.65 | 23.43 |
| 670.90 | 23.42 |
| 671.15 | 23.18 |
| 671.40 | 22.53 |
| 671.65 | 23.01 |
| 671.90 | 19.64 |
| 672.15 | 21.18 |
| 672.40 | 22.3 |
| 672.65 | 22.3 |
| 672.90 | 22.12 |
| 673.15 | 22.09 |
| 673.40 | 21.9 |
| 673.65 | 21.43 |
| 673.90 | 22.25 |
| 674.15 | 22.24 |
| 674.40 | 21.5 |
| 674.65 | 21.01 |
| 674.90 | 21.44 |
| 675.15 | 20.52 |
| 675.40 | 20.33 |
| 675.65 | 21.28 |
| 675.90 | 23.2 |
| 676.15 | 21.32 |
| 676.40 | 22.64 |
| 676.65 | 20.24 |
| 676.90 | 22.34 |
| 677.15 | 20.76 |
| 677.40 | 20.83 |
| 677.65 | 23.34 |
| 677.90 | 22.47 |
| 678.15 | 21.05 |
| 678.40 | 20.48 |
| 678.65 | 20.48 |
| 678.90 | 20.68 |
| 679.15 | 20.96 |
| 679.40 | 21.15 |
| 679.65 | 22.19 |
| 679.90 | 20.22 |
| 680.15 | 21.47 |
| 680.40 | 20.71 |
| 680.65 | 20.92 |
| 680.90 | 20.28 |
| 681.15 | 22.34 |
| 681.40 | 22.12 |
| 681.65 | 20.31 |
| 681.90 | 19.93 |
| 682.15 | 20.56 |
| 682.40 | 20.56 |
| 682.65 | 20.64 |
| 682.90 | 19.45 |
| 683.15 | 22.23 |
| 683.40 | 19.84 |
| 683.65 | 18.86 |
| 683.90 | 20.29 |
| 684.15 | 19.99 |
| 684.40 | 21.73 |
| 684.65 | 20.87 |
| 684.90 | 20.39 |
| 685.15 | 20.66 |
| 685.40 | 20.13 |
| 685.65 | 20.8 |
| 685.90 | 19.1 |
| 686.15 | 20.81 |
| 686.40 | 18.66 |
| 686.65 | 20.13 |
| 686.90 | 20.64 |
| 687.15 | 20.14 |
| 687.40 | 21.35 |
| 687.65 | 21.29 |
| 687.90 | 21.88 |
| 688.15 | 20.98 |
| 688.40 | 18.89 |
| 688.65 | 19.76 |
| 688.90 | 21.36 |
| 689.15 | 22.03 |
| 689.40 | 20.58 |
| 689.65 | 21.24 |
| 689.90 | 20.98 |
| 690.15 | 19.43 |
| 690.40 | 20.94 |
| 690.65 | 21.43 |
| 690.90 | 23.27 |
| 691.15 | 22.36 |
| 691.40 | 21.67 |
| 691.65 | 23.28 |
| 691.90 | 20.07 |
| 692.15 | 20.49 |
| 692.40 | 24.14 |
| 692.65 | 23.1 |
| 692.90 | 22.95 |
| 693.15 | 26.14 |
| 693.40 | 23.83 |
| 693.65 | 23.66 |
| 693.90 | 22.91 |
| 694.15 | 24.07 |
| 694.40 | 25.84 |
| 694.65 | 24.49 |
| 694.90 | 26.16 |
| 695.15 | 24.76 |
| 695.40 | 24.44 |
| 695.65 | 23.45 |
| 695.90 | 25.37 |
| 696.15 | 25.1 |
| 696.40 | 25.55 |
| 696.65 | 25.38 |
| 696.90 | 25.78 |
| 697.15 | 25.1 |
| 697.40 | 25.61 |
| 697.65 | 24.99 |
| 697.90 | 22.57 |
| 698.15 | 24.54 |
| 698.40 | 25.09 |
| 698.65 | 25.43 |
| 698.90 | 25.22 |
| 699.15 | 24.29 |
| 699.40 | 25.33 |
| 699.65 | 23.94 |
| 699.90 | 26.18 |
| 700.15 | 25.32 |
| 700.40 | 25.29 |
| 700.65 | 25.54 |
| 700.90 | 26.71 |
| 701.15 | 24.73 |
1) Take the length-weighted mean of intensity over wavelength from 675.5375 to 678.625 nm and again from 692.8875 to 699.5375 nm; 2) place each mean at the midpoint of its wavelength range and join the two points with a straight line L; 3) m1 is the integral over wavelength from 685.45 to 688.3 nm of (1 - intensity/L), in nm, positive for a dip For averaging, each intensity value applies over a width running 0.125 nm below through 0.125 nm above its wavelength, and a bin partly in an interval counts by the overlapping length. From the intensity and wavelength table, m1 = 0.336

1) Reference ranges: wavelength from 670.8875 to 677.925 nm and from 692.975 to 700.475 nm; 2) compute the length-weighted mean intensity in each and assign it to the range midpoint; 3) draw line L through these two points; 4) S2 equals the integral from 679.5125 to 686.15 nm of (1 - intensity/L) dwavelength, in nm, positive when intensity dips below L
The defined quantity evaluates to 0.66 nm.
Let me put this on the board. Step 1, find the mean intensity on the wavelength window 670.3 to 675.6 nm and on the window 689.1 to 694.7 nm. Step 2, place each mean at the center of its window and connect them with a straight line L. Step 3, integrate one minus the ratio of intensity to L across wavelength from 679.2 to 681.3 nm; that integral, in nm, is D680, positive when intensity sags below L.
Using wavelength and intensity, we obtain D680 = 0.09 nm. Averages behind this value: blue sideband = 21.9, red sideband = 22.5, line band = 21.2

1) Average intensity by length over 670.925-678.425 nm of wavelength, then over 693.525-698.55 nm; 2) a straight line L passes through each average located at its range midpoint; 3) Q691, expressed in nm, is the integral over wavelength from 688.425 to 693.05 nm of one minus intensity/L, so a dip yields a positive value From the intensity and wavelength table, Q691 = 0.47 nm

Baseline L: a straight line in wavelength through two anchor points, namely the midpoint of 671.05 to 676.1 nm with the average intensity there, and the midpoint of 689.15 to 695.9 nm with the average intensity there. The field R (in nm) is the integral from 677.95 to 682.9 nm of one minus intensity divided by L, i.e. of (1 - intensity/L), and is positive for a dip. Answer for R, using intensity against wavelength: 0.29 nm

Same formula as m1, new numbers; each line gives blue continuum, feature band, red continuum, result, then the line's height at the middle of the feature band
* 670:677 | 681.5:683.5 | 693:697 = 0.23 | 23.1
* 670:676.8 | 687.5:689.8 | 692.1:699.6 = 0.27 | 23.7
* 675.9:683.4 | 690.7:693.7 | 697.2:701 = 0.10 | 23.7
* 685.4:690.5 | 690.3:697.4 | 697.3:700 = -0.28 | 22.9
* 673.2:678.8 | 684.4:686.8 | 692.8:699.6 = 0.29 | 23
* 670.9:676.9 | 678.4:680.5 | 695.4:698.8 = 0.15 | 22.5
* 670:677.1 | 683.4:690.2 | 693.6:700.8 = 0.89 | 23.6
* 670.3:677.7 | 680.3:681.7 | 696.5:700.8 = 0.10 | 22.8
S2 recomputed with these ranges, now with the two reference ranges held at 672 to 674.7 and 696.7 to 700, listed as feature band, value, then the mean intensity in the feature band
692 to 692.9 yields 0.061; 22.6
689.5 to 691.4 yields 0.204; 21.4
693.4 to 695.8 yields 0.007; 24.4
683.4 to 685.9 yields 0.314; 20.3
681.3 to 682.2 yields 0.086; 20.7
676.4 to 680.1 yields 0.193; 21.3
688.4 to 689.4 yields 0.128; 20.7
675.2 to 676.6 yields 0.035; 21.6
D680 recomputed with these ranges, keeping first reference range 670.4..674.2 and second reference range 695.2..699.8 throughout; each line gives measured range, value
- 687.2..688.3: 0.12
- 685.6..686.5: 0.15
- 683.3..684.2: 0.14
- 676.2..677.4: 0.07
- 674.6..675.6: 0.07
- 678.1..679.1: 0.10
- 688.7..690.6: 0.25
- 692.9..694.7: 0.01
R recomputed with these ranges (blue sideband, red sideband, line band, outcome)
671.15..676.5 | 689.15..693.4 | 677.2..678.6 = 0.019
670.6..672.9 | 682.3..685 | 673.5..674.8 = 0.014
